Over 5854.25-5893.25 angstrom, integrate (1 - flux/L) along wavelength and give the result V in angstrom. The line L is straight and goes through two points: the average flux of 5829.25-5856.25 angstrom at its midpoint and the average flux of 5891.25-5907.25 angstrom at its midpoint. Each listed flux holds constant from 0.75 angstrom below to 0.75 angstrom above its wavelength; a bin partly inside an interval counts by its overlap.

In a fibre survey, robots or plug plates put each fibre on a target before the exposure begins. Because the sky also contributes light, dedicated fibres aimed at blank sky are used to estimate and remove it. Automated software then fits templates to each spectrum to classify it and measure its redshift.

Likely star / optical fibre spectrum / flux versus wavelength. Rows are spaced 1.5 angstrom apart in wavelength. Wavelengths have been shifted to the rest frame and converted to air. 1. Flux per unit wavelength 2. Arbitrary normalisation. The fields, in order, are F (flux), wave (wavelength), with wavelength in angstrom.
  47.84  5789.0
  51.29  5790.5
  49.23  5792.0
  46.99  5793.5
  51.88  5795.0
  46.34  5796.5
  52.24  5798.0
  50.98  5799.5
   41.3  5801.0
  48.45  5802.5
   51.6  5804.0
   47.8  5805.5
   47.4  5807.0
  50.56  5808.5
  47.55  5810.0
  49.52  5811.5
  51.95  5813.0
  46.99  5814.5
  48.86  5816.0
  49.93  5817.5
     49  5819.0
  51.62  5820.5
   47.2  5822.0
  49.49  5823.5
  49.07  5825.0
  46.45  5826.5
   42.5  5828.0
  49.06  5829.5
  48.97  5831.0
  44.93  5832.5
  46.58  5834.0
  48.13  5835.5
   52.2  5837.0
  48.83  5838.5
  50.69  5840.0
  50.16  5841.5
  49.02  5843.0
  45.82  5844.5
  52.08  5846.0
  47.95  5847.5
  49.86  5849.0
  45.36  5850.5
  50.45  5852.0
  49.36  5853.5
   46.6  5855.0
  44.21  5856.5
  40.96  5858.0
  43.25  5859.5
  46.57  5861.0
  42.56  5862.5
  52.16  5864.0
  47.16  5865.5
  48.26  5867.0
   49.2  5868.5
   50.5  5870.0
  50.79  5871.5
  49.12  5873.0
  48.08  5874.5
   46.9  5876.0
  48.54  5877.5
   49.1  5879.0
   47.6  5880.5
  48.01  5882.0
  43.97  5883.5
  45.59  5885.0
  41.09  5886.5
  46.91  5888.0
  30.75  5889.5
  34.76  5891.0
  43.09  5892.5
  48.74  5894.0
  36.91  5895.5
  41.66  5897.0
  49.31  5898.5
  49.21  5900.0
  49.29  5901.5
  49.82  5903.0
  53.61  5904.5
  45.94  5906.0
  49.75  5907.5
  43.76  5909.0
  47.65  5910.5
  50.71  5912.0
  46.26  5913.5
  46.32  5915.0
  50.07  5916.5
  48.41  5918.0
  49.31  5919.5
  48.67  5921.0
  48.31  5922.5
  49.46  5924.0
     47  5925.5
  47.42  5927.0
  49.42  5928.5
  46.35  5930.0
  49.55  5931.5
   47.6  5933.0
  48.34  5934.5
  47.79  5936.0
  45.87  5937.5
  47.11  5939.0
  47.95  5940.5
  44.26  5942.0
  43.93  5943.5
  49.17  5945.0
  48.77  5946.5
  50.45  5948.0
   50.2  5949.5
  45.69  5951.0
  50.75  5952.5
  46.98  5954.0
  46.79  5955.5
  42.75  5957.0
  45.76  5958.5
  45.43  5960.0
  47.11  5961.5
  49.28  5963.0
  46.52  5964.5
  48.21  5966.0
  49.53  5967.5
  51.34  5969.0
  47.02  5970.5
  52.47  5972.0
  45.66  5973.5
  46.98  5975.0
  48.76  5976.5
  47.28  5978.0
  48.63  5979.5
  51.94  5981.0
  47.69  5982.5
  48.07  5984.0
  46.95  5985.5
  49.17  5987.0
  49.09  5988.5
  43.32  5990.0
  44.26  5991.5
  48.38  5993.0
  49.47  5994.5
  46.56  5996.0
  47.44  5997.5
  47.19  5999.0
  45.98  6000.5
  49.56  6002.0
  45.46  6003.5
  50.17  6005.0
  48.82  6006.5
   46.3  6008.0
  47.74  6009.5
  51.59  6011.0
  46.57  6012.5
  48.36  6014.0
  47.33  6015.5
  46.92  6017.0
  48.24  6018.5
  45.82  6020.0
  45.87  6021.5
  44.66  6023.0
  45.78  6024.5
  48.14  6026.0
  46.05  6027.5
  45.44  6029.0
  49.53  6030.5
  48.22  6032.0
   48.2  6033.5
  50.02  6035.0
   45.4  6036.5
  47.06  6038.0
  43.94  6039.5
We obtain 1.5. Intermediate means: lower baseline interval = 48.6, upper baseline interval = 46.5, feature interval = 45.6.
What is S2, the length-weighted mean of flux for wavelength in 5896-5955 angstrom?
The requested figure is 48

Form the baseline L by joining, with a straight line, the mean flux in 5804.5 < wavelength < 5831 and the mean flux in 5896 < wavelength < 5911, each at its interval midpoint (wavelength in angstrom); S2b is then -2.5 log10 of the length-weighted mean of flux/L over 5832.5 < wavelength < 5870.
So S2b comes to 0.01 mag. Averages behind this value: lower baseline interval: 48.6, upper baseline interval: 47.8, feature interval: 47.8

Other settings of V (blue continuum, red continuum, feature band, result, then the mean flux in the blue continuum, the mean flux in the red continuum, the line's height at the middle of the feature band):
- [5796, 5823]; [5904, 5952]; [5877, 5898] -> 2.1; 48.9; 48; 48.3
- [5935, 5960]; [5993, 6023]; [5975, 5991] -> -0.2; 47.1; 47.6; 47.4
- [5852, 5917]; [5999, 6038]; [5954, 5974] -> -0.2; 46.4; 47.4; 47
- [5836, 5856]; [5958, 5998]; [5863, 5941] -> 2.3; 49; 47.9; 48.5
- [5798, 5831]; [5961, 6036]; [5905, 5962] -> 0.6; 48.5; 47.8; 48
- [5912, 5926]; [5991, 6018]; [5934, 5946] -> 0.3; 48.4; 47.7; 48.2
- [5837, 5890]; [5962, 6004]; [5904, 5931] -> -0.4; 47.2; 47.9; 47.5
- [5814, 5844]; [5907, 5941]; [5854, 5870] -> 0.6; 48.5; 47.9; 48.3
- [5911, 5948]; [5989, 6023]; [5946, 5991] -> -0.3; 47.9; 47.3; 47.6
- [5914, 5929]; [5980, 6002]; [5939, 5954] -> 0.1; 48.4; 47.6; 48.1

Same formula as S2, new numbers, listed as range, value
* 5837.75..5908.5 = 46.8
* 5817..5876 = 48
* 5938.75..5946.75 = 46.7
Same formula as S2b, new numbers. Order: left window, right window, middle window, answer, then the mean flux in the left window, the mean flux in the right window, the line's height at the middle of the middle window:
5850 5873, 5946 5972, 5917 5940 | -0.01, 47.2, 47.9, 47.7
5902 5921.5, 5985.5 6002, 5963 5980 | -0.02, 48.5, 47.2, 47.5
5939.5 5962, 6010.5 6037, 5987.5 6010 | 0.00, 47.1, 47.3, 47.2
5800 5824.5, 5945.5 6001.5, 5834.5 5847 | -0.02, 48.7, 47.8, 48.6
